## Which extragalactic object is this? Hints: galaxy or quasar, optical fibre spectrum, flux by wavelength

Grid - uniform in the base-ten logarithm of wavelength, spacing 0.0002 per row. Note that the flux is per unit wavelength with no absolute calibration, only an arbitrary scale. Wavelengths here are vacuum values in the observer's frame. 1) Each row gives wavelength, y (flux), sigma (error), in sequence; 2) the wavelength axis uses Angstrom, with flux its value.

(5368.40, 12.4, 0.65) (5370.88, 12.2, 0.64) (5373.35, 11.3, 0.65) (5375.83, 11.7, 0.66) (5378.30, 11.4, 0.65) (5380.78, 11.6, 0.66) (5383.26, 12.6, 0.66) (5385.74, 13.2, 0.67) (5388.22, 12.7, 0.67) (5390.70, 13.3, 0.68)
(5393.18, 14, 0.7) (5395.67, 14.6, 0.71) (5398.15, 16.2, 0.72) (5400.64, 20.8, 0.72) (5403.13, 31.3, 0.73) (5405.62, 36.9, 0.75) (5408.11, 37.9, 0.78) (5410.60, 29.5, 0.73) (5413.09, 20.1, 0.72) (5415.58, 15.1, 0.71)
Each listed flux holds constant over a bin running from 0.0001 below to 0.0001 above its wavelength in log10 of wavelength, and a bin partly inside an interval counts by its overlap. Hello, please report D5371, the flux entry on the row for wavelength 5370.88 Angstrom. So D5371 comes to 12.2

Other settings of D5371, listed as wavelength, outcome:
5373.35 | 11.3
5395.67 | 14.6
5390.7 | 13.3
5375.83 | 11.7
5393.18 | 14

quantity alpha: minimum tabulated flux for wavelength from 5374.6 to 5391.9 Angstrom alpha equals 11.4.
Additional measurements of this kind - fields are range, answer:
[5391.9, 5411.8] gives 14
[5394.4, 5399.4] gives 14.6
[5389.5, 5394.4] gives 13.3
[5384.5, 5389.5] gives 12.7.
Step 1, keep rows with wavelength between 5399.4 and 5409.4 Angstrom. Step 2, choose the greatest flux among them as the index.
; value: 37.9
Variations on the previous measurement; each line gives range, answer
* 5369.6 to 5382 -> 12.2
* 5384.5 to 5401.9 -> 20.8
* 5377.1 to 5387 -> 13.2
